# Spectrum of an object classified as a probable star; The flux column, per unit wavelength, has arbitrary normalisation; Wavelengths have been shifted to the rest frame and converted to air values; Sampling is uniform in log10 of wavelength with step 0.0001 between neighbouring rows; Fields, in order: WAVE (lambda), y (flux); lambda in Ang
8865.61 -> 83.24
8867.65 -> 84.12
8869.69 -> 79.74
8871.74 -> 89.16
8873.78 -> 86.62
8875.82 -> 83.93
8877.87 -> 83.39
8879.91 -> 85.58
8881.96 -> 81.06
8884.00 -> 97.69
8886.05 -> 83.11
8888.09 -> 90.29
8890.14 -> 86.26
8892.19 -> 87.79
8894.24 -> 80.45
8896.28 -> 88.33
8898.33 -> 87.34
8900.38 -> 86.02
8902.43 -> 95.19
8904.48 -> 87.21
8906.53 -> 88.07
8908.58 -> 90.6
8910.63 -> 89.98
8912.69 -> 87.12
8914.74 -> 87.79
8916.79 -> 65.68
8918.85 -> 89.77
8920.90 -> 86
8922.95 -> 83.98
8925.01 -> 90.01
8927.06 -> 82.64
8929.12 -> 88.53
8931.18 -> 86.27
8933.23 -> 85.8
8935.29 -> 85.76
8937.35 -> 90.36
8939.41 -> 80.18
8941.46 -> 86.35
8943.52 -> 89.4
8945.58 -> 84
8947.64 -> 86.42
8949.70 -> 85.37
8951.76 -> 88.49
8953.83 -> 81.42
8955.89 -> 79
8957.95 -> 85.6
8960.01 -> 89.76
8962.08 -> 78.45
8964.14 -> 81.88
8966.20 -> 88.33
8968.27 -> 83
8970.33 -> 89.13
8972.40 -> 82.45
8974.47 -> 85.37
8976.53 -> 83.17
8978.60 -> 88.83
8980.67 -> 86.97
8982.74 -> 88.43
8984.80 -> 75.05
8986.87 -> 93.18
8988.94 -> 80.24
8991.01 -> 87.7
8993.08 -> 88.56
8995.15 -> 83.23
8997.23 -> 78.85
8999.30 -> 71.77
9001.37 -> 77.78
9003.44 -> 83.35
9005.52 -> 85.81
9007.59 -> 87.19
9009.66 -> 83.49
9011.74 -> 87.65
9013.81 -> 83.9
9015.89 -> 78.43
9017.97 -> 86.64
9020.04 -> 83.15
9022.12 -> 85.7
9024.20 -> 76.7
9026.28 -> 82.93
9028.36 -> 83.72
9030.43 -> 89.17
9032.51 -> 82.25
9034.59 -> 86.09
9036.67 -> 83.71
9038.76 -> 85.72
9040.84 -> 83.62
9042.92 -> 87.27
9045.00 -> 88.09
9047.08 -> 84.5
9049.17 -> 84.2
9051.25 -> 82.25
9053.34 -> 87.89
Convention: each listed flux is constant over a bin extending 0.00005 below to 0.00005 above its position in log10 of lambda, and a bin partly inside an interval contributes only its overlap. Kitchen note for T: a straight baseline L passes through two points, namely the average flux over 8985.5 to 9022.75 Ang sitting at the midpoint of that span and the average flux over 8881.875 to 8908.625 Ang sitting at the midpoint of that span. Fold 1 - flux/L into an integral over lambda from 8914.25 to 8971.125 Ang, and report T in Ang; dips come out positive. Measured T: 0.74 Ang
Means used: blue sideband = 88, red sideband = 83.6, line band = 84.9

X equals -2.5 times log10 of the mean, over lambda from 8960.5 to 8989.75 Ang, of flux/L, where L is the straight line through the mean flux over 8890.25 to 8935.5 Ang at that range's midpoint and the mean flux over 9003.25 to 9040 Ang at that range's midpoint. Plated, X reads 0.01 mag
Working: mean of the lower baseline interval 86.4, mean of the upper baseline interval 84.2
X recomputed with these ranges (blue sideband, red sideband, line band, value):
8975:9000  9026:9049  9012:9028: 0.03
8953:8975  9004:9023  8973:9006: 0.01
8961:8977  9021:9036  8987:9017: 0.01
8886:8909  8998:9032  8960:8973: 0.01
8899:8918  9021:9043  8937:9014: 0.01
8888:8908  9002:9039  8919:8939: 0.00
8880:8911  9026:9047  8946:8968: 0.03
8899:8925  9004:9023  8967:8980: 0.00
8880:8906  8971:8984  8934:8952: 0.00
